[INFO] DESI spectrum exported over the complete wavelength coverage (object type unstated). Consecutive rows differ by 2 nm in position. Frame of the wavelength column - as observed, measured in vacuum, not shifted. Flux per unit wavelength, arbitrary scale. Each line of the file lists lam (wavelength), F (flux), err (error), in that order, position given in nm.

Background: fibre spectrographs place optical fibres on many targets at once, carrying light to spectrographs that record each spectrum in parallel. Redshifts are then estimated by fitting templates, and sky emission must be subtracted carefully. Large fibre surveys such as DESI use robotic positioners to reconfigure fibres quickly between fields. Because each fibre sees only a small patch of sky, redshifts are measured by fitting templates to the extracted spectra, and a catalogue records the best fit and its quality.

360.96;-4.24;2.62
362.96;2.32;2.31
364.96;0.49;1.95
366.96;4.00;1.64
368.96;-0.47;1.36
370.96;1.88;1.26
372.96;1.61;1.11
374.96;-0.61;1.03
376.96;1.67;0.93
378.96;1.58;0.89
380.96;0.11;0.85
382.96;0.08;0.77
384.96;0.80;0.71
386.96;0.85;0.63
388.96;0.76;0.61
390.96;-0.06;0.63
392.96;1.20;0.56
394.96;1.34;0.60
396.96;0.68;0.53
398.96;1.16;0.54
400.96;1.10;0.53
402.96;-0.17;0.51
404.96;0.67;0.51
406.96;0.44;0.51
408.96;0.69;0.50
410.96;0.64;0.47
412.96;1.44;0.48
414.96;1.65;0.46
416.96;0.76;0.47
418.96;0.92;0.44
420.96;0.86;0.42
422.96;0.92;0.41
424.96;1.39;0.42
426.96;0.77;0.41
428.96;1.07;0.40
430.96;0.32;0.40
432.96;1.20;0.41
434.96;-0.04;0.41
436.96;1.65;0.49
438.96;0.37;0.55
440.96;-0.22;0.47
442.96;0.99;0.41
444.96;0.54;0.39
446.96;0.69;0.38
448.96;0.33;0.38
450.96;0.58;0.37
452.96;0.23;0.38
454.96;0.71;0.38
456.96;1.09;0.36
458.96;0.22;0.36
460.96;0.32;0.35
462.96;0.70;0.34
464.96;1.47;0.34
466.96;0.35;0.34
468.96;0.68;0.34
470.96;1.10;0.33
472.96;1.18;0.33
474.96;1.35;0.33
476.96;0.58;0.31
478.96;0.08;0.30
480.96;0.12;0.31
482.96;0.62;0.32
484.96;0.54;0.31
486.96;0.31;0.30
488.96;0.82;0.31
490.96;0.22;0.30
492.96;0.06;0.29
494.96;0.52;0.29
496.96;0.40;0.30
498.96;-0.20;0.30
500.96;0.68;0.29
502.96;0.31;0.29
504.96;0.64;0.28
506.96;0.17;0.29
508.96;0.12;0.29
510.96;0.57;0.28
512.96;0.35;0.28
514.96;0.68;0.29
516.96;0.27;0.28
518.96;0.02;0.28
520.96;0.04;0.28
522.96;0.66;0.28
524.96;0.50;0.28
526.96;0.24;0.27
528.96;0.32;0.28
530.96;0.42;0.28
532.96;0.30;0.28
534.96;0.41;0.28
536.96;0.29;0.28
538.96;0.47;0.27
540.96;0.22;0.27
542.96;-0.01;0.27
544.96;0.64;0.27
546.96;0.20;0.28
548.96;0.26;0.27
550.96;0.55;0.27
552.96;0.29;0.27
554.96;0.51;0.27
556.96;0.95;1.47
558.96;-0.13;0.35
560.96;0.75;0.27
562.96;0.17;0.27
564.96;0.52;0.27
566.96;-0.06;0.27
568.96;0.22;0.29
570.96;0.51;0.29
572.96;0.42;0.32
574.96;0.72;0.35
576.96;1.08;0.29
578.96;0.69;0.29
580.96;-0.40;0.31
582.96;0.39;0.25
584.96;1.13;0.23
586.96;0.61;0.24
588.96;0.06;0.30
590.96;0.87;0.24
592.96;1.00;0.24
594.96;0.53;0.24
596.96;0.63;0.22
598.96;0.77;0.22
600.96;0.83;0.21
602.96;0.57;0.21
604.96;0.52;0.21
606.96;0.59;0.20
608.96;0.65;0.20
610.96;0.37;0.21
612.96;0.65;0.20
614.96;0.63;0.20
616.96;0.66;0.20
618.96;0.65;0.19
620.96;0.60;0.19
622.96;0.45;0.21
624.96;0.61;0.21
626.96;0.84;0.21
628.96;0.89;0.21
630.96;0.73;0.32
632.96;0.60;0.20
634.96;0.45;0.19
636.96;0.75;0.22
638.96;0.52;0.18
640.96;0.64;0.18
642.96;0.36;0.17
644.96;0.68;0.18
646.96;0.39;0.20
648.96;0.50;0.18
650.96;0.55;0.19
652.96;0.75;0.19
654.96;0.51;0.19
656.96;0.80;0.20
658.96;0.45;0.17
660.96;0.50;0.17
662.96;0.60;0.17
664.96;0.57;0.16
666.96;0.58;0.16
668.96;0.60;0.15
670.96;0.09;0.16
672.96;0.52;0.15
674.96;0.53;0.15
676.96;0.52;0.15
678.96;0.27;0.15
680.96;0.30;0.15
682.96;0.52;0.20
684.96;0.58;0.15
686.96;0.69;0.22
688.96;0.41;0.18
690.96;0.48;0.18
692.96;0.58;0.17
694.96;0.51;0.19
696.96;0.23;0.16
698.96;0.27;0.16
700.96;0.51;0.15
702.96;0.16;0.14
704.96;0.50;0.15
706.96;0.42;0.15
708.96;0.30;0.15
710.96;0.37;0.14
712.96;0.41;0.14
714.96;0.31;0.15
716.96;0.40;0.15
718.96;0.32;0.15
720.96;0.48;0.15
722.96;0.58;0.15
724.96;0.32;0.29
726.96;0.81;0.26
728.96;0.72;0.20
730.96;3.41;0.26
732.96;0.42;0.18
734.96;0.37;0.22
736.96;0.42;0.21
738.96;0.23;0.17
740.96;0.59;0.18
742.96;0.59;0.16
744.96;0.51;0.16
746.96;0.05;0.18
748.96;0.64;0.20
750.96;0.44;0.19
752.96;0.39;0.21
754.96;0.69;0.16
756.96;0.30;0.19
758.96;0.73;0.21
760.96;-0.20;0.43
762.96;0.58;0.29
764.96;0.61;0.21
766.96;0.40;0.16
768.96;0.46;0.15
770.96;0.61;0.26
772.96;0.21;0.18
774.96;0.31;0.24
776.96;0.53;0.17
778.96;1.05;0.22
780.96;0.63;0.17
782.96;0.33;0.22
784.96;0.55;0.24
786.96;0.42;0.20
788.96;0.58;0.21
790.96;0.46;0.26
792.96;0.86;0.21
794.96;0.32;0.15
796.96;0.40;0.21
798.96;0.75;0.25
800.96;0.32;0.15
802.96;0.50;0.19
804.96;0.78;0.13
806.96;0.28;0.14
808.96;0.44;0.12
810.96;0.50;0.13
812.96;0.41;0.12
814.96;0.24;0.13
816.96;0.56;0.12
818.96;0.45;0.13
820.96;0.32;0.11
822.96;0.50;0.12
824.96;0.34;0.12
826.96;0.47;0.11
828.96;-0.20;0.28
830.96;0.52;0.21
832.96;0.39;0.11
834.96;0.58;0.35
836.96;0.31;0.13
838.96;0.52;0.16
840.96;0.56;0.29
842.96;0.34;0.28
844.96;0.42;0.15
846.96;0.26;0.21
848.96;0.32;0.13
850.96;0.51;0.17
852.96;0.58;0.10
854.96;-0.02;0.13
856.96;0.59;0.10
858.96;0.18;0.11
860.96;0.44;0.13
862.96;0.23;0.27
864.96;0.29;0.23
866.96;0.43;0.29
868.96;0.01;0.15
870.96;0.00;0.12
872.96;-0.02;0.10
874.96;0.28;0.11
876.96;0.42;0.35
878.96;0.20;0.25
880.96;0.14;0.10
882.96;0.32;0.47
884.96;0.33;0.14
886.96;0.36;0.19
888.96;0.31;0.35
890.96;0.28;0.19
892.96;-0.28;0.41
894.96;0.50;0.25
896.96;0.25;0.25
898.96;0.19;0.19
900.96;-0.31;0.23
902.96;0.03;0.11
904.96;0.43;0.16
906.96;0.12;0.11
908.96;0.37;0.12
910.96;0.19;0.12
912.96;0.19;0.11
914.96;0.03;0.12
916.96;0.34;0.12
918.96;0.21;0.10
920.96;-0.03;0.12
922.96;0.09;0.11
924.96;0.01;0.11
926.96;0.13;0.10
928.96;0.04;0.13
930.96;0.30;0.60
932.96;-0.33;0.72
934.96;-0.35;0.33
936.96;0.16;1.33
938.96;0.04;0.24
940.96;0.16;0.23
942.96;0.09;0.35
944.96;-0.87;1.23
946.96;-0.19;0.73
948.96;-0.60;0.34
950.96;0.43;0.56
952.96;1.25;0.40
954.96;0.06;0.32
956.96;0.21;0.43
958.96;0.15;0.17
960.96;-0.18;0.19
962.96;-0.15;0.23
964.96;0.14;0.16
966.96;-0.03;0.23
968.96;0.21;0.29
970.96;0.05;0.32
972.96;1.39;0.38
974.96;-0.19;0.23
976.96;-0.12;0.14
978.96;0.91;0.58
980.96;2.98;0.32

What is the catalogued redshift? 0.960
